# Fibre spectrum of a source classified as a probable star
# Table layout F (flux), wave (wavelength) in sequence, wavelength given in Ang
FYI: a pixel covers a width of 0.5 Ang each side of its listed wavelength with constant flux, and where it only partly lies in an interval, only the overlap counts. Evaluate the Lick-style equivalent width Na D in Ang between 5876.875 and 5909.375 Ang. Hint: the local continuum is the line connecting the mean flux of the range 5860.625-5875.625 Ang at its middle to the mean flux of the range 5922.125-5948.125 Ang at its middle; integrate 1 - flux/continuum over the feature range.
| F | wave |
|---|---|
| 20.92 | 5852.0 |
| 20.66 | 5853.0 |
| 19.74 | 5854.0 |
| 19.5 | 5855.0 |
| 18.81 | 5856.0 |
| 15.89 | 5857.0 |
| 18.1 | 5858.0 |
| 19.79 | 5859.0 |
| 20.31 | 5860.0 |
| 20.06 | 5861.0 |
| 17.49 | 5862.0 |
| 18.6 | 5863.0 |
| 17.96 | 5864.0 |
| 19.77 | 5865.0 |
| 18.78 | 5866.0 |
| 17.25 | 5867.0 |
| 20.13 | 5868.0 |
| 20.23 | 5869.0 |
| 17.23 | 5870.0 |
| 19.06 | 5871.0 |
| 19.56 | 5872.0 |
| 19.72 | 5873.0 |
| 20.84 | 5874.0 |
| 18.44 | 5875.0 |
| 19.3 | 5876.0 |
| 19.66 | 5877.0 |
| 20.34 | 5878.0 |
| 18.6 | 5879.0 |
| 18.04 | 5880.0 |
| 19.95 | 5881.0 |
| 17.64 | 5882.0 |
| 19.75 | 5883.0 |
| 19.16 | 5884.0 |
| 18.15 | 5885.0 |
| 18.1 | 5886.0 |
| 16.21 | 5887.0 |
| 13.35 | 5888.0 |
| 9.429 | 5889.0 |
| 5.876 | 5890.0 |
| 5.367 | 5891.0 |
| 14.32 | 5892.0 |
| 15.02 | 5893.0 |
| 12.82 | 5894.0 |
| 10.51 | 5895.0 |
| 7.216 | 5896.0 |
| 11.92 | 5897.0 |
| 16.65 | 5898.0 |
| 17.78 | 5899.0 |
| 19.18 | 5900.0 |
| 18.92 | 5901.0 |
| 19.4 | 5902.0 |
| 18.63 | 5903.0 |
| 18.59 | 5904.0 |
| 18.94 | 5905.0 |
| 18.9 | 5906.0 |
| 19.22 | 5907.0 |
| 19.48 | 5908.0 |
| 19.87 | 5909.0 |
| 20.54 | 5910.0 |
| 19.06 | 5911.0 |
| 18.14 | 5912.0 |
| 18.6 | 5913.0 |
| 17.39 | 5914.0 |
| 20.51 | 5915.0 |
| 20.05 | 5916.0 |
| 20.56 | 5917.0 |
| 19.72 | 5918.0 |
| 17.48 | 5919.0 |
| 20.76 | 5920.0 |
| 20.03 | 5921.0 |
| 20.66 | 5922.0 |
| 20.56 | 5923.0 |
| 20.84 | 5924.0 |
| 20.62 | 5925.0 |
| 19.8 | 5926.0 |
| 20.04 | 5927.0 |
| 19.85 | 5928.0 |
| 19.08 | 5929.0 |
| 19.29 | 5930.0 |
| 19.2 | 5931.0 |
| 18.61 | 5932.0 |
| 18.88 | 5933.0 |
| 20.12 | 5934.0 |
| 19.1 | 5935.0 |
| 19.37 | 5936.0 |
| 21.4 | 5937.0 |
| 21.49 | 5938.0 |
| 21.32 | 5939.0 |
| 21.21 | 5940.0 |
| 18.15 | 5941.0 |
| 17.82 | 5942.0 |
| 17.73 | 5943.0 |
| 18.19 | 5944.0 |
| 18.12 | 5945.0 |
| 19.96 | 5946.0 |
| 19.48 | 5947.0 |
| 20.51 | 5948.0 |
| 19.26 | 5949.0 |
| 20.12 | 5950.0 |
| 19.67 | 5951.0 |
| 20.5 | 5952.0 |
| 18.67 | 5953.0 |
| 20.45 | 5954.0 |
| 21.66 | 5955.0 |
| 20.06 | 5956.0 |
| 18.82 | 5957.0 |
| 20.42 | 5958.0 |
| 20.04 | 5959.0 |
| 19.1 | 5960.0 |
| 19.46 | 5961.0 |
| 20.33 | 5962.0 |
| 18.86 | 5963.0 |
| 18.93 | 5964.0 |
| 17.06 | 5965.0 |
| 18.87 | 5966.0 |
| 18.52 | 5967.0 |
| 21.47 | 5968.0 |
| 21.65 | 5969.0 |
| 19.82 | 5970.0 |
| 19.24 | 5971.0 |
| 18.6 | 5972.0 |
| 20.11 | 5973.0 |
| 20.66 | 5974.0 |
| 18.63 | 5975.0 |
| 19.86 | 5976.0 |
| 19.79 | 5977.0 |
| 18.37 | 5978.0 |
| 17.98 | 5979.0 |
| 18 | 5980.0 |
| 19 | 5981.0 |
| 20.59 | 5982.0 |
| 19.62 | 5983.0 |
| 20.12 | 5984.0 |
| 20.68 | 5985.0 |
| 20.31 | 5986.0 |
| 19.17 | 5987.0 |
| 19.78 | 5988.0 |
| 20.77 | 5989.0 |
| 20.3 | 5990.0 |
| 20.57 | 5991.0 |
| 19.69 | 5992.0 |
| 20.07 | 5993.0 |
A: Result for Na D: 5.1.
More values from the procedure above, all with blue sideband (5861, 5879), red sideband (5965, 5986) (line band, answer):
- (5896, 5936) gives 0.6 Ang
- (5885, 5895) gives 3.5 Ang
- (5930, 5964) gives -0.4 Ang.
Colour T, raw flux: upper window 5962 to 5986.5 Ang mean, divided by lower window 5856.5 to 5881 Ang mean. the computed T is 1.0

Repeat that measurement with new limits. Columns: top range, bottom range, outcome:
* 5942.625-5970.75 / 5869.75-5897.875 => 1.23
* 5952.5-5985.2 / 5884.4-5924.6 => 1.15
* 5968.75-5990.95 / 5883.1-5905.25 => 1.33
